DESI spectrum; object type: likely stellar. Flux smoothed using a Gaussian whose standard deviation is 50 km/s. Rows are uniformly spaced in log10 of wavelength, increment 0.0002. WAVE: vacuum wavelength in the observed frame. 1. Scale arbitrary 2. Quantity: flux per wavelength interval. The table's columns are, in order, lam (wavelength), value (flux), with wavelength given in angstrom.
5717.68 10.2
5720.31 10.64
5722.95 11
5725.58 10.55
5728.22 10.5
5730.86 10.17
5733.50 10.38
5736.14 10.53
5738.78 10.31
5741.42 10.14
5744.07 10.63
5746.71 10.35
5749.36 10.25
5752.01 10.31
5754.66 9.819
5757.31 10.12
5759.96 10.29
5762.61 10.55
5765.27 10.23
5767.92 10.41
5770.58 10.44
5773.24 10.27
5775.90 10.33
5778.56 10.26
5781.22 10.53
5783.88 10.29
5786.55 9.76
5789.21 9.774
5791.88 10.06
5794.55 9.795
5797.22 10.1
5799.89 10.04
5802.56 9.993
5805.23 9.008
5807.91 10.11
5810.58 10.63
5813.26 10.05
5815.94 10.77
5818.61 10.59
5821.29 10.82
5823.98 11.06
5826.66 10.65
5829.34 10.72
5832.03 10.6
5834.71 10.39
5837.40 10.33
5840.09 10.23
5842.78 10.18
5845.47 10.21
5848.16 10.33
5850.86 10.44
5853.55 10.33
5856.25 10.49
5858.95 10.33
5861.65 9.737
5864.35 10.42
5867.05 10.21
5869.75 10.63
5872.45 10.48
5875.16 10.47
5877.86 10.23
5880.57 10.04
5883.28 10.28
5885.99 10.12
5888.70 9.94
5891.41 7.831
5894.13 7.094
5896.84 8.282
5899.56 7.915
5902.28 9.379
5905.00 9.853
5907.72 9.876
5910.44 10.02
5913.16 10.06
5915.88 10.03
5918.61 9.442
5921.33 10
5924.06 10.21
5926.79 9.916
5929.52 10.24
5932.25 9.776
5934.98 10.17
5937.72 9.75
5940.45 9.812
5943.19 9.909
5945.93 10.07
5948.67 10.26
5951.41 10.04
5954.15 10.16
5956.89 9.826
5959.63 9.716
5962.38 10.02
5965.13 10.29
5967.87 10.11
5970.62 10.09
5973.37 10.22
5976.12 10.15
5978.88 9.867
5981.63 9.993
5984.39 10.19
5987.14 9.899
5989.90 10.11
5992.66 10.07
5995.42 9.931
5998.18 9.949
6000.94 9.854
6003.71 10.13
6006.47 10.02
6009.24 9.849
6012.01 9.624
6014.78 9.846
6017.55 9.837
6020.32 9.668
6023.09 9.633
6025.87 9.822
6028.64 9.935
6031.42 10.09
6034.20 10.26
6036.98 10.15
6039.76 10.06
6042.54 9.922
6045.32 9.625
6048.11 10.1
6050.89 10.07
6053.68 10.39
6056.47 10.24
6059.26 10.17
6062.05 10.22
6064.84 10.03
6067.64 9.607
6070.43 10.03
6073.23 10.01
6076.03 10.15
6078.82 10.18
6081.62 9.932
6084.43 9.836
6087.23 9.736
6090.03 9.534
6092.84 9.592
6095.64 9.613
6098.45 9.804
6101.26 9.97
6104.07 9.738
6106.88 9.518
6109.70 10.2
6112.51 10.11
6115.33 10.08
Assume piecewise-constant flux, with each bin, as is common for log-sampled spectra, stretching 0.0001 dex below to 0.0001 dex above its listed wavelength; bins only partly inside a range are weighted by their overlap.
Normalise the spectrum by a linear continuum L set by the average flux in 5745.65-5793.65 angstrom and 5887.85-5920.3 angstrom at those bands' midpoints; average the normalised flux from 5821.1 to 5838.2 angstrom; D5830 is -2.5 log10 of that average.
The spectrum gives -0.10 mag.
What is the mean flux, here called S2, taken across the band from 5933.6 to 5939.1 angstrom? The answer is 9.96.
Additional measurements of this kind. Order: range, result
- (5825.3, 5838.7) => 10.5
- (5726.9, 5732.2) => 10.3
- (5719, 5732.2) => 10.6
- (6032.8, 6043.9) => 10.1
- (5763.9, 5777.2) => 10.3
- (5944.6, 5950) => 10.2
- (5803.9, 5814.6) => 9.95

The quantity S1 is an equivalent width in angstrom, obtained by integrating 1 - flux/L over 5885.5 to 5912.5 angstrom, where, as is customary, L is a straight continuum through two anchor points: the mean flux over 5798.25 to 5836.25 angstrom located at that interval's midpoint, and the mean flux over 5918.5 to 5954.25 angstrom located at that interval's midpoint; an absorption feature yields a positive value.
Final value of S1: 2.9 angstrom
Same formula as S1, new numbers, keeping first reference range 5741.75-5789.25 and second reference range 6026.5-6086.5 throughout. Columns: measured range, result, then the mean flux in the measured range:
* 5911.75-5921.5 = 0.3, 9.88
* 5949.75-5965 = 0.2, 9.99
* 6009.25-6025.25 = 0.5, 9.74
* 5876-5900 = 2.4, 9.15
